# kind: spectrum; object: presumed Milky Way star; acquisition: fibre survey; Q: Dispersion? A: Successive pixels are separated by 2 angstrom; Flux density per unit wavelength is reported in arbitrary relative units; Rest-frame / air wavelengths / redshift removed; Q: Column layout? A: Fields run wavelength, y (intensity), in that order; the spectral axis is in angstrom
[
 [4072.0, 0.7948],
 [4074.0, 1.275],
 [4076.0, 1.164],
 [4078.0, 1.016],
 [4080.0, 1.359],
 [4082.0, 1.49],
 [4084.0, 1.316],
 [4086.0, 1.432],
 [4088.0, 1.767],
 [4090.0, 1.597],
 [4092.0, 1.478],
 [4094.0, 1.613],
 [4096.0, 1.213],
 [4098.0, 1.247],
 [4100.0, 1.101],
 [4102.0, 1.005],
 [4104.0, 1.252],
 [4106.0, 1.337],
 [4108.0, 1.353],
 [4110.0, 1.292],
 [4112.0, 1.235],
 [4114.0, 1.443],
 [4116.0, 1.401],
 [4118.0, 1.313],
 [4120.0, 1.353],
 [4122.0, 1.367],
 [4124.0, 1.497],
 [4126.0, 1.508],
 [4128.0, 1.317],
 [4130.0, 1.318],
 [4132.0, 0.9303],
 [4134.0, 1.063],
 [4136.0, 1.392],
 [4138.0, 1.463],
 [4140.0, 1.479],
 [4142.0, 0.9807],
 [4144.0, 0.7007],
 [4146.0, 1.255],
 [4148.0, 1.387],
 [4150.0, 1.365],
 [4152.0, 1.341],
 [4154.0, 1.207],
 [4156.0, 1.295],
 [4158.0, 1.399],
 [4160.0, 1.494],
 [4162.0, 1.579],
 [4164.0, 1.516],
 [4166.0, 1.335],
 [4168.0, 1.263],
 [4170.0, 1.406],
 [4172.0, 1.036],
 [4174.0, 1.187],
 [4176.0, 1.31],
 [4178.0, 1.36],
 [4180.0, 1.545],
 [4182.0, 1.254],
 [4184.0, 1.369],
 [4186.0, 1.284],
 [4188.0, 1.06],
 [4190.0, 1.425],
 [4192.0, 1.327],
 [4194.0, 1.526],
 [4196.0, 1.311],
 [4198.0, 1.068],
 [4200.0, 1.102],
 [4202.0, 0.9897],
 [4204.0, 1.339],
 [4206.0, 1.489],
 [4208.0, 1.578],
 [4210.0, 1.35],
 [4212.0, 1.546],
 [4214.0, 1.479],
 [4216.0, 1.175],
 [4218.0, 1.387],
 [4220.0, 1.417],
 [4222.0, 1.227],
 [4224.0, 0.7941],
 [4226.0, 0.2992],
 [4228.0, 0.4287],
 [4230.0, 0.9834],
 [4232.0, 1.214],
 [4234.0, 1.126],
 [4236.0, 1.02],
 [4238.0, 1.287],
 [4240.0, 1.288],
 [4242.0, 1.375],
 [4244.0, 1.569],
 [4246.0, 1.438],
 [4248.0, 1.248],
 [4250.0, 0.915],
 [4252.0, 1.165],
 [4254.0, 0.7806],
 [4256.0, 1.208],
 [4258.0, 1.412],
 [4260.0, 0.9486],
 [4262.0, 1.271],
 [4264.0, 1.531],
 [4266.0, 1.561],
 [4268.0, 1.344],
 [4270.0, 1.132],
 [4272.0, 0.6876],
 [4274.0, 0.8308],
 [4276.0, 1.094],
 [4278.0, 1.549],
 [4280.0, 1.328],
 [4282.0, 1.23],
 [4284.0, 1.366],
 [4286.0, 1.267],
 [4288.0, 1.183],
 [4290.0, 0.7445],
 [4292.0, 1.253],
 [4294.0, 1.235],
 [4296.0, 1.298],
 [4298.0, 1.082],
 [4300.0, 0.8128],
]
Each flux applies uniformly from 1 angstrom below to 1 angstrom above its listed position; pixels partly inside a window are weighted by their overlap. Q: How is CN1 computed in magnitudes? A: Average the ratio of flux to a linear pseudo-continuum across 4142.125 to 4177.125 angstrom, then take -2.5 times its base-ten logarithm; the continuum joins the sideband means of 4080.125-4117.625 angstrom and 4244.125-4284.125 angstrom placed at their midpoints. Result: 0.01 mag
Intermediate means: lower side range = 1.36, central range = 1.29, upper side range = 1.21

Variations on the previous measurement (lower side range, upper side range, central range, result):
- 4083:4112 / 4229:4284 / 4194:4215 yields -0.067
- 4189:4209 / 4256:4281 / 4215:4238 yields 0.248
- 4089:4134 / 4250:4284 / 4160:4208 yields -0.049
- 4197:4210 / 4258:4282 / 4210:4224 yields -0.060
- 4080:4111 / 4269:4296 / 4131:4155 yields 0.084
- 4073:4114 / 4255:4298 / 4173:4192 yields -0.033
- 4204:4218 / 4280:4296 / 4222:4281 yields 0.149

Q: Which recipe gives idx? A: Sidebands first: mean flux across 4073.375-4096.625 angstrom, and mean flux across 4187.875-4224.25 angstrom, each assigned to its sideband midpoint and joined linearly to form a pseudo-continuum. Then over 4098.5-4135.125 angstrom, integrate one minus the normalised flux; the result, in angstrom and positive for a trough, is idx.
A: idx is 2.5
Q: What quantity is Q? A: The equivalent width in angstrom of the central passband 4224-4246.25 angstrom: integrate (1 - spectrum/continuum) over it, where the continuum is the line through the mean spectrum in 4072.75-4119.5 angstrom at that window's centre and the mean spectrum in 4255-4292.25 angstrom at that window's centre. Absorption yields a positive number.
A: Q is 3.0 angstrom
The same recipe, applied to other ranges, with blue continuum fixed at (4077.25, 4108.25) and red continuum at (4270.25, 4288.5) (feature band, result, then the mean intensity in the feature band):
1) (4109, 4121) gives -0.1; 1.34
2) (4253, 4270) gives -0.9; 1.25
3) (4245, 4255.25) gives 0.7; 1.11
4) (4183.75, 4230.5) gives 1.3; 1.21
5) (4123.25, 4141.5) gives -0.1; 1.32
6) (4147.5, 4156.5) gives -0.2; 1.32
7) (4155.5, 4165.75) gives -1.4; 1.46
